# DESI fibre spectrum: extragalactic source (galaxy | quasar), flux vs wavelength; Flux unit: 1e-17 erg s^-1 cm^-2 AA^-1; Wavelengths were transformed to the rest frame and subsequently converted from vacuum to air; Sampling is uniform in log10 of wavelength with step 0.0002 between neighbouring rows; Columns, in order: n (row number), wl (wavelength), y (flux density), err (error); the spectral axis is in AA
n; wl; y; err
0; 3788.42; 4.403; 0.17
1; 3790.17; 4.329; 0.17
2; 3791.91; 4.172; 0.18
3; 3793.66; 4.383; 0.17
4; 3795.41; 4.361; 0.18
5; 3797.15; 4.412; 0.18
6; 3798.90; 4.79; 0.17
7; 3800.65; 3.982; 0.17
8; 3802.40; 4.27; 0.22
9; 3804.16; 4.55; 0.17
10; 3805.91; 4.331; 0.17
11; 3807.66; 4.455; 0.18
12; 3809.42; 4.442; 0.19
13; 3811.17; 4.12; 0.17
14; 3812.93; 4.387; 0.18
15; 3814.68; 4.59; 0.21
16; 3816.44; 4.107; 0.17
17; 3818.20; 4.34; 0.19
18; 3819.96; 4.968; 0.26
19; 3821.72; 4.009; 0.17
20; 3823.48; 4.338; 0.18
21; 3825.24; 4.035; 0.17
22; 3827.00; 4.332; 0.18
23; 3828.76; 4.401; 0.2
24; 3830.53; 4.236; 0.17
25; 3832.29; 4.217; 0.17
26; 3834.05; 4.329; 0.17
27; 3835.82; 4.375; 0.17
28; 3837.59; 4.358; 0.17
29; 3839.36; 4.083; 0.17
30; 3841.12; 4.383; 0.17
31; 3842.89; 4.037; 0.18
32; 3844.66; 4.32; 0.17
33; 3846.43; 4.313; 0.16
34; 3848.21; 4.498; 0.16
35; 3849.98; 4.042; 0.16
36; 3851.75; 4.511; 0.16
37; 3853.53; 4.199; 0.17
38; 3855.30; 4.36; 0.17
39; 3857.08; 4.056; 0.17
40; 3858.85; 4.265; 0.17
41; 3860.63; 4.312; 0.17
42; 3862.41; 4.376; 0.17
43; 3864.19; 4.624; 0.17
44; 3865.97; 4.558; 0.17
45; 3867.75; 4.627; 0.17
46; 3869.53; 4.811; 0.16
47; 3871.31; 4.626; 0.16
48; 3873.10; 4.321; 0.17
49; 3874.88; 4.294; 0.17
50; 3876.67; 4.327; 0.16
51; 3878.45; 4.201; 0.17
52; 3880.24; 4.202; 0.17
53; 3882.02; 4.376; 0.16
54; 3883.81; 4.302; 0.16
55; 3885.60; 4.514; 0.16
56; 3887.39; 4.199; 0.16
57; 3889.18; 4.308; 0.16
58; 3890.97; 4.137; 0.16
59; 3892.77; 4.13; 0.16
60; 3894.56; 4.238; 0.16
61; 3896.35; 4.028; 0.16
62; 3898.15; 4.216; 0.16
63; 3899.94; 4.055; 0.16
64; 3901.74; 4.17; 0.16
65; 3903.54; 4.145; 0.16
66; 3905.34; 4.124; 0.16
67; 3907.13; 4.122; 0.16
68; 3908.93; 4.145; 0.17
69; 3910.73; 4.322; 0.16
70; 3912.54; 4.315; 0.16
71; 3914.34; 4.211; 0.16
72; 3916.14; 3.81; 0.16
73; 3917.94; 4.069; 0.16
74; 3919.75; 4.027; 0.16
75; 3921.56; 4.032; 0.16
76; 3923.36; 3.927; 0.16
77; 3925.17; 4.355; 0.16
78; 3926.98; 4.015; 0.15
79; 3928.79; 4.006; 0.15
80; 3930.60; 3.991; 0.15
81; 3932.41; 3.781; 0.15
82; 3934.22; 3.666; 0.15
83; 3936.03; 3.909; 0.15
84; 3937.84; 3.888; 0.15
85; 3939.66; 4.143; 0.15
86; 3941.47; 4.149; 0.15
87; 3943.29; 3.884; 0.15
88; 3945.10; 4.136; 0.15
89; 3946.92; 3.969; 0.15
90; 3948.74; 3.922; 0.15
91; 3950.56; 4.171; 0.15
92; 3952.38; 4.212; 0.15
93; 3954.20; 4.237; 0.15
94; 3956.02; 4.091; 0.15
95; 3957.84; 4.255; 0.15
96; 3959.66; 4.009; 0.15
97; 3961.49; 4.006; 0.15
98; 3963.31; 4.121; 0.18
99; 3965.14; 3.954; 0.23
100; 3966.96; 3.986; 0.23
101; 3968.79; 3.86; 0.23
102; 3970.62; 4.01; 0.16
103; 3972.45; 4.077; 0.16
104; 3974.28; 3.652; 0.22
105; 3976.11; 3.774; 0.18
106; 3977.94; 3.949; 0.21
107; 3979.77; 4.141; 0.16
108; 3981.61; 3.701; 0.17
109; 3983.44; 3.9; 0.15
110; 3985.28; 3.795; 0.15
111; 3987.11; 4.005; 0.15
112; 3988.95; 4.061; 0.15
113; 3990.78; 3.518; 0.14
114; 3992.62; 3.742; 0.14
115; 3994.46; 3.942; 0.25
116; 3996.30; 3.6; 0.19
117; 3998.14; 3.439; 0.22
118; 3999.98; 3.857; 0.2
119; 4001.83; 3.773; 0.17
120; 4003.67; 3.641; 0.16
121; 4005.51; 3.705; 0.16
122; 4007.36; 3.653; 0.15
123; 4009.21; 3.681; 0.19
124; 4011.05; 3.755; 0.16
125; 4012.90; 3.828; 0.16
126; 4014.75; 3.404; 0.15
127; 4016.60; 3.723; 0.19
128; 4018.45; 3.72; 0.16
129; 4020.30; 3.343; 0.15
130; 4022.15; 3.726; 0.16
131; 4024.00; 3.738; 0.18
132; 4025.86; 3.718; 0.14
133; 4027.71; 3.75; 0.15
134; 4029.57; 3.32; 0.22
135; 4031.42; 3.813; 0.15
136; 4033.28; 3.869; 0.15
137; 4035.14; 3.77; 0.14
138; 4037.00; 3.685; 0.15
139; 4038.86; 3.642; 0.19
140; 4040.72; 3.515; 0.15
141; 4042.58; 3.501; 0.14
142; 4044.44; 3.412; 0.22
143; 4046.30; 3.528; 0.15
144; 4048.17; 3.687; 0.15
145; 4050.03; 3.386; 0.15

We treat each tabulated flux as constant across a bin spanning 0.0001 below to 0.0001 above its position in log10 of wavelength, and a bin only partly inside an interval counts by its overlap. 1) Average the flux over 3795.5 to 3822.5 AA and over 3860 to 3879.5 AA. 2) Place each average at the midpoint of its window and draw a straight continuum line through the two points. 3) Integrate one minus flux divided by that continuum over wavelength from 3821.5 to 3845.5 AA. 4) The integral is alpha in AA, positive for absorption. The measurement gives 0.9 AA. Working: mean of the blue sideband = 4.38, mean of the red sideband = 4.46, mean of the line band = 4.25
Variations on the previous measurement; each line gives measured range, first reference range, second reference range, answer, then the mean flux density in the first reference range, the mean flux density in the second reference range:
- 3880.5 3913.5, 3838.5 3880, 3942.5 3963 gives 0.24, 4.35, 4.08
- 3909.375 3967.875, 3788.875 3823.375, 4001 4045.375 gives -1.77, 4.37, 3.65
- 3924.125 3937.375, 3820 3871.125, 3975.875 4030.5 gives 0.17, 4.34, 3.73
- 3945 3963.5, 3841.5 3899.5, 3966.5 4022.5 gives -0.71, 4.32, 3.77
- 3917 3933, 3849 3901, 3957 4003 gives 0.33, 4.32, 3.88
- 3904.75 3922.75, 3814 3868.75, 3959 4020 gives -0.17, 4.33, 3.81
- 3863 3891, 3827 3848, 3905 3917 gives -1.29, 4.29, 4.15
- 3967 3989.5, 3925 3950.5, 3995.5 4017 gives -0.67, 3.98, 3.67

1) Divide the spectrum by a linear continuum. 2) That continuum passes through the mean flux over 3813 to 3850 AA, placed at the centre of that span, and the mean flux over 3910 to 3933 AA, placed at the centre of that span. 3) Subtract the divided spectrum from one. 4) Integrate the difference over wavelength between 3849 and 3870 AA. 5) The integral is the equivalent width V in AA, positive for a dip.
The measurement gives -0.8 AA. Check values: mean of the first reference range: 4.31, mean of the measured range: 4.39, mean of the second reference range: 4.07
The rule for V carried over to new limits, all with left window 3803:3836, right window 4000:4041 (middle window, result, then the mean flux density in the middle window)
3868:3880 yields -0.76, 4.43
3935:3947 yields -0.21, 4.01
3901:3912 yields -0.33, 4.17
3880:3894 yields -0.52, 4.27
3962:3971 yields -0.30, 3.99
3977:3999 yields -0.18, 3.82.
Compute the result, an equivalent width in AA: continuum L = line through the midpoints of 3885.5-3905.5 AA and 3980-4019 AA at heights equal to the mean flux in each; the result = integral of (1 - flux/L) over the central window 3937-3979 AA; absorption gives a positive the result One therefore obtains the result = -1.12 AA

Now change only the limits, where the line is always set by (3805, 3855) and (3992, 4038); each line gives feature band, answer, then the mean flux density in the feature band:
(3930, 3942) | 0.1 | 3.93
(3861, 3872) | -1.0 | 4.59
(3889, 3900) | -0.2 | 4.16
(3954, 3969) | -0.7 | 4.06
